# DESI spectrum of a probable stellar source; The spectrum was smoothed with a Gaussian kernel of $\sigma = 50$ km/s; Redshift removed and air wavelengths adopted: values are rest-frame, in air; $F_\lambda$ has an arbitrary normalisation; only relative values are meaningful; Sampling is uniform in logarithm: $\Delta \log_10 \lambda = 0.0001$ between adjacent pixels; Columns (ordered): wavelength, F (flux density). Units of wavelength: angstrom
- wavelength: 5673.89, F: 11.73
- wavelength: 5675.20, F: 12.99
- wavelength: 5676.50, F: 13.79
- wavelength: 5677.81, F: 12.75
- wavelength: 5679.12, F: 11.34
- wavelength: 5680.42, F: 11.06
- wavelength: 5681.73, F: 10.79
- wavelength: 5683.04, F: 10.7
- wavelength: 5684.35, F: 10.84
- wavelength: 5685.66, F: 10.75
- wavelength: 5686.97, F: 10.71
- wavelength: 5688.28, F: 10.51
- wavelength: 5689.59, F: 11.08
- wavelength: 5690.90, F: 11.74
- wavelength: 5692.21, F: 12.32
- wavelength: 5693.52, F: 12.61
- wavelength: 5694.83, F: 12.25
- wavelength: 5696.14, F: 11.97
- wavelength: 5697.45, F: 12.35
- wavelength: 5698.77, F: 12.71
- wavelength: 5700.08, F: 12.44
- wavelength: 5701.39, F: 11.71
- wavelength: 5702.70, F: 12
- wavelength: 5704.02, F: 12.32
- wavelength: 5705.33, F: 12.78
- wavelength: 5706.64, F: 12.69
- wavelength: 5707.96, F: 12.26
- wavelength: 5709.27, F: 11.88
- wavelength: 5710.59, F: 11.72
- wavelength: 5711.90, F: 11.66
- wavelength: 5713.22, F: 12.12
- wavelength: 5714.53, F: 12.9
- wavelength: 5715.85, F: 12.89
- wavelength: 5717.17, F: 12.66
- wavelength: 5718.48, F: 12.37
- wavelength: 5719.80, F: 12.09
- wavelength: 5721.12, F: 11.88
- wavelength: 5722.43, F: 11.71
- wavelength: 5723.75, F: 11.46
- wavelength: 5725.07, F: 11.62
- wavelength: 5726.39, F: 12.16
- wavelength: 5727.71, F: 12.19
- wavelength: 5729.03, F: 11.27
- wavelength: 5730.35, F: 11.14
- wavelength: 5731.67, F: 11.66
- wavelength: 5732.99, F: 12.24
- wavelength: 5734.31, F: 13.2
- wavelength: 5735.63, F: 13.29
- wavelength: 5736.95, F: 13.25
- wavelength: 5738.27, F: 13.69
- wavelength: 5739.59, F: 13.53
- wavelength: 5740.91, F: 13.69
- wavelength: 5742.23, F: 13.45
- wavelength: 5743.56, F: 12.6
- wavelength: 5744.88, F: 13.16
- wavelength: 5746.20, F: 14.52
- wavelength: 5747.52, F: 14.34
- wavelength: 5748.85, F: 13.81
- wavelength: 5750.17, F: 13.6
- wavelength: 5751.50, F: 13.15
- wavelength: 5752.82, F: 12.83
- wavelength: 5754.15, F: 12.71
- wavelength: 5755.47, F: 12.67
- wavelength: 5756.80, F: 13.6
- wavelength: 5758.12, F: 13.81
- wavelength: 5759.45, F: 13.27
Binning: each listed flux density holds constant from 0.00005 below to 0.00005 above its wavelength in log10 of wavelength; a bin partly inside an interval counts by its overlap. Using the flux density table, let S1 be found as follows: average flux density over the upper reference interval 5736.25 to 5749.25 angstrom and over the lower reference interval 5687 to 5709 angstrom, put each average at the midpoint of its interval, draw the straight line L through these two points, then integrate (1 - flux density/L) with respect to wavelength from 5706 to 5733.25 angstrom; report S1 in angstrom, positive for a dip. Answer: 1.6 angstrom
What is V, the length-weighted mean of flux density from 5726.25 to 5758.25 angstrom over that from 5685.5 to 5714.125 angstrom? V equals 1.09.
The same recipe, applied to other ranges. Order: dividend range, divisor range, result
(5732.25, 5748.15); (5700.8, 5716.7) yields 1.09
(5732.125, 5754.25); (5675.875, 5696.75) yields 1.15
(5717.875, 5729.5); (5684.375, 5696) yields 1.03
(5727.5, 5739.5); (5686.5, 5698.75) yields 1.06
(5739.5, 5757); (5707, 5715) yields 1.11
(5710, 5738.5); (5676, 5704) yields 1.04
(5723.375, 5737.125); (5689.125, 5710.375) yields 0.99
